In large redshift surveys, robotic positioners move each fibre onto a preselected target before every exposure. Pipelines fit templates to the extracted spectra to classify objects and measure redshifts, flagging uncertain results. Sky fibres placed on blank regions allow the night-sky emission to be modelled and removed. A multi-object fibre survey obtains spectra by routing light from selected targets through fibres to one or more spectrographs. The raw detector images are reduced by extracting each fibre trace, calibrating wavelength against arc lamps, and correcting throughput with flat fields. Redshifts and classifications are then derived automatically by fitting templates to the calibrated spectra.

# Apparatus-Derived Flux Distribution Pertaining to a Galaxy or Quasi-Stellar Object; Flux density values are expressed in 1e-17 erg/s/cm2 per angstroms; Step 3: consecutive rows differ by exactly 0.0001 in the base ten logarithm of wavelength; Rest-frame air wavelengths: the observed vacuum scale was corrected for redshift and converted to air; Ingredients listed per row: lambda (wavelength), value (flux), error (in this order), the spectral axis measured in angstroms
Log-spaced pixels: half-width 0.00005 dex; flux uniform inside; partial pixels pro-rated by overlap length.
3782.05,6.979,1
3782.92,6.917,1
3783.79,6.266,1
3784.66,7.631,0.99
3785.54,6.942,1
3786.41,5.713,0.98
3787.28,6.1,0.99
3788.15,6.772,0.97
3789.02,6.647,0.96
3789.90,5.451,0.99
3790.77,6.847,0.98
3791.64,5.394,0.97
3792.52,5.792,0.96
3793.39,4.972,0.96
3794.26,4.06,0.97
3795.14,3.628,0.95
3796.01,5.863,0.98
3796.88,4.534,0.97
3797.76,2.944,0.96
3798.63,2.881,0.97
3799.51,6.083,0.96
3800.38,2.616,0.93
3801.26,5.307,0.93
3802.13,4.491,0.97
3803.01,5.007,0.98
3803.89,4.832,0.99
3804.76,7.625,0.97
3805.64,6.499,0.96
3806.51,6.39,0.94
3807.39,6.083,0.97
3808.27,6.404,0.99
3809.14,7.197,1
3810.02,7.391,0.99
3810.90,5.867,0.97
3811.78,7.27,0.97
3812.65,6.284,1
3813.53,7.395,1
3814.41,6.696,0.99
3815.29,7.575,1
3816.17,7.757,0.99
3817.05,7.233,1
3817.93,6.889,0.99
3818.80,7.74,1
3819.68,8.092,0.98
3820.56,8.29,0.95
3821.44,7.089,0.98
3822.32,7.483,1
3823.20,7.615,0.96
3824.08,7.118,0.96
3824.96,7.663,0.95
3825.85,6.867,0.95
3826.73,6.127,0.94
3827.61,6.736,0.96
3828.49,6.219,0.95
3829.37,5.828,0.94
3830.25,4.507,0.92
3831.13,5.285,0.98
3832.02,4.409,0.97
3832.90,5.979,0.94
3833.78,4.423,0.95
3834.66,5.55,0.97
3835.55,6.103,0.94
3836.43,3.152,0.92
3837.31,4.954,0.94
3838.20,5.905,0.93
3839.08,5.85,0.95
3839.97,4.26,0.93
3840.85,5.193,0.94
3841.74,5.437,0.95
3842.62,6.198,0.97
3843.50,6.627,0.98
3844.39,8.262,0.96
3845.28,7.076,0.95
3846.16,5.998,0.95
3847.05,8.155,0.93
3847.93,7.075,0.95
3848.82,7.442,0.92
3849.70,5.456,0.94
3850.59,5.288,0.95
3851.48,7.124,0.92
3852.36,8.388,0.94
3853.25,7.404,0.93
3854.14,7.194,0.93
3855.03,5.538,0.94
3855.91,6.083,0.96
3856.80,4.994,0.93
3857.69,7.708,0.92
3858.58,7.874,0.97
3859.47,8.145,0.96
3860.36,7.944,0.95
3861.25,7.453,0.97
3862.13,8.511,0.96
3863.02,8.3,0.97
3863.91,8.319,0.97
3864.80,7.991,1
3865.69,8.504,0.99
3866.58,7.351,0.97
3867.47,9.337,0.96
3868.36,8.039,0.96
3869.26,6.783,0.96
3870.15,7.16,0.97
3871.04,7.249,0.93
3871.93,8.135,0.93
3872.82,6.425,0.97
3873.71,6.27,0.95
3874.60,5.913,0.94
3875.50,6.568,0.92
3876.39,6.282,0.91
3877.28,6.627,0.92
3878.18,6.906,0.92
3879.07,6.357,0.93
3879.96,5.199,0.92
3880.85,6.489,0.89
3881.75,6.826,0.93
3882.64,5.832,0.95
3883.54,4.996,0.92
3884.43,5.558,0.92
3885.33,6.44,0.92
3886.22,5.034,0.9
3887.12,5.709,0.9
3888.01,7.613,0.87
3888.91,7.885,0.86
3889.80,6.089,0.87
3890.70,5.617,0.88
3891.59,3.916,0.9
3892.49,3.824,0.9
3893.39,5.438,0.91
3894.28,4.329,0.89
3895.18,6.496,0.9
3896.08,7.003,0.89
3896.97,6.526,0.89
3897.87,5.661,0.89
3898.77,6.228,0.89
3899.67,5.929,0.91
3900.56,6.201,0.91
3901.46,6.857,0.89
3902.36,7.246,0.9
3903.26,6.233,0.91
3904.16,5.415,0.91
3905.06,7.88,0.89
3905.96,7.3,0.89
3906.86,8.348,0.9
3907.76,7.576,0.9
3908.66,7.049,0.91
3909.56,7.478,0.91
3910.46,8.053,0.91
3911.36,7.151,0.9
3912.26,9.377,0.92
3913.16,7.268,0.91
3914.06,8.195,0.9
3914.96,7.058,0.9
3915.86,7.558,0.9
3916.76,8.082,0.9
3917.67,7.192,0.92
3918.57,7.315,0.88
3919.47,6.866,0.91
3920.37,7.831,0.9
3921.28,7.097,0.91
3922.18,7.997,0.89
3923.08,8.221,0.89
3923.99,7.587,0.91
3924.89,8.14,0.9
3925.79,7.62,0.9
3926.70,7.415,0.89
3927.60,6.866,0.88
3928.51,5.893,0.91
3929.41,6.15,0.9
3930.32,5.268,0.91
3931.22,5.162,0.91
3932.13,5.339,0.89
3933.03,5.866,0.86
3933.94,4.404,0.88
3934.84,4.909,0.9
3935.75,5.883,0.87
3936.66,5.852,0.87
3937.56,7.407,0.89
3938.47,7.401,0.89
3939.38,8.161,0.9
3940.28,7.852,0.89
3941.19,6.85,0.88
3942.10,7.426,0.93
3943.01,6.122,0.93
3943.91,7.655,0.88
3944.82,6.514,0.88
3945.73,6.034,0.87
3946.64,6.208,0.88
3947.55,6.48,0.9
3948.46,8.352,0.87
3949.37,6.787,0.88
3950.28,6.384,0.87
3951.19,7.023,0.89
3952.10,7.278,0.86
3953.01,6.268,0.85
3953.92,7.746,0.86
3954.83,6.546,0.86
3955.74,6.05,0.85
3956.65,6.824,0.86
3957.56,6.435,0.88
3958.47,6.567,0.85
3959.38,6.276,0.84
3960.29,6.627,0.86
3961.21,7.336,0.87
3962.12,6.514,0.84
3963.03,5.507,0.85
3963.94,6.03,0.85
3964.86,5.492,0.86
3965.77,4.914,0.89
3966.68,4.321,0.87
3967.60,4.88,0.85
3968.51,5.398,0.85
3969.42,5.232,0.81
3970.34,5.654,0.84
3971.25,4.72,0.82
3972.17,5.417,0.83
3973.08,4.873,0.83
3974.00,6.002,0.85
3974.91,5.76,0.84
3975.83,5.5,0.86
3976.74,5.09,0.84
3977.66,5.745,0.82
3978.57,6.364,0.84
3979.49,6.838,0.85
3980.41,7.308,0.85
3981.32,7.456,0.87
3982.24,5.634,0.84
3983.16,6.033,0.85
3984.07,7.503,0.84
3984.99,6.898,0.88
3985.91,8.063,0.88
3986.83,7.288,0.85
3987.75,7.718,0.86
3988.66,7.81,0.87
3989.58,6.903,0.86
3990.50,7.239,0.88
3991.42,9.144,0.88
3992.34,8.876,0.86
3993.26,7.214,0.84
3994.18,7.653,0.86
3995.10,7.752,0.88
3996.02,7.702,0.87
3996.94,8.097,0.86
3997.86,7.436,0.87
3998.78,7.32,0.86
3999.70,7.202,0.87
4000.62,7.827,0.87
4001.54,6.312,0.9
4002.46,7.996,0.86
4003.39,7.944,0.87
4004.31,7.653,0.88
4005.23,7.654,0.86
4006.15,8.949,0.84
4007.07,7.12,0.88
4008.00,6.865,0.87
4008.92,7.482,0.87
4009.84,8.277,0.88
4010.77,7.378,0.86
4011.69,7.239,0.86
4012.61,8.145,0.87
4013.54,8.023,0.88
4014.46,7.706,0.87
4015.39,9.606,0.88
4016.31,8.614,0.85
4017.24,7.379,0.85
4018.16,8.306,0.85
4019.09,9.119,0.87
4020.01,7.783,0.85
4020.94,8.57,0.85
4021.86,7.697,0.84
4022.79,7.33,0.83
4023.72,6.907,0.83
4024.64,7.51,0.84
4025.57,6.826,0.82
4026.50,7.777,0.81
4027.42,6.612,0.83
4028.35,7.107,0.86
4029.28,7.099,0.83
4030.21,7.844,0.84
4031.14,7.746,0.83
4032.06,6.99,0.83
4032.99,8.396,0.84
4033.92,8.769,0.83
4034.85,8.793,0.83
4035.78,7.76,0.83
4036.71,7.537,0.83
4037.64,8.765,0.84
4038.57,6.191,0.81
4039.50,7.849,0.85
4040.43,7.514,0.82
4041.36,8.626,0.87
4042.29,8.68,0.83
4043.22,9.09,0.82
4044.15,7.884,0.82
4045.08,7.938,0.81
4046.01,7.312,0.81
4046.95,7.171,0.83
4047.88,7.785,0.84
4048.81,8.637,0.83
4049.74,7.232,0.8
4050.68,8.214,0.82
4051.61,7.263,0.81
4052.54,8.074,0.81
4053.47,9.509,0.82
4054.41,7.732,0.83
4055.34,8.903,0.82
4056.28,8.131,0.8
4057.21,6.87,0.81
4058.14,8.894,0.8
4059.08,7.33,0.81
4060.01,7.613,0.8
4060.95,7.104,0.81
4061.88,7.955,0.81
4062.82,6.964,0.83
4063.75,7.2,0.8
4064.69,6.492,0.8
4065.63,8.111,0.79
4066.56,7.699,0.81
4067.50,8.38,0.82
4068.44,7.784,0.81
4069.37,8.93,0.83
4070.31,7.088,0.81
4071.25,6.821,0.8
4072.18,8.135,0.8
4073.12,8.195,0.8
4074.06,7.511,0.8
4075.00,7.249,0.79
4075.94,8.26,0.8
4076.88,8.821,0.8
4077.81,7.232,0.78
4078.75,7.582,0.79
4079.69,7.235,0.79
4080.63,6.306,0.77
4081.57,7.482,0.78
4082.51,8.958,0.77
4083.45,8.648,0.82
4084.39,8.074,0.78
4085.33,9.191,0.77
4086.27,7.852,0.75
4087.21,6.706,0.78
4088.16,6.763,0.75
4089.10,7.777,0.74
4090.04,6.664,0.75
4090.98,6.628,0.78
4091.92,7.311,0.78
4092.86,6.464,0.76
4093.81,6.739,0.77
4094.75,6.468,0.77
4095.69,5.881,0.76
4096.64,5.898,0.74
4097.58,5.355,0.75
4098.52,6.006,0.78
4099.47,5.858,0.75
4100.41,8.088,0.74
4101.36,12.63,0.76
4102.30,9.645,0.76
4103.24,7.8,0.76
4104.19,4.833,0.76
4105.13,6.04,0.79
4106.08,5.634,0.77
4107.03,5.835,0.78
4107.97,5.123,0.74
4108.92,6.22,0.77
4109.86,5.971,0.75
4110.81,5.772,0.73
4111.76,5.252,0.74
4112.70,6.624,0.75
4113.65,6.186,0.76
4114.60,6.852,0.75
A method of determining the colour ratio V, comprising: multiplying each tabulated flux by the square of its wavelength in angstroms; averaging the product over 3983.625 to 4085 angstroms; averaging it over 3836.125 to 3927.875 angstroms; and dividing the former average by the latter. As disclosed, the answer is 1.23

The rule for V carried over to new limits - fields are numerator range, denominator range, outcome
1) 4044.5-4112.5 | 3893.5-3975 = 1.20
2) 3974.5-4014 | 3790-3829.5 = 1.30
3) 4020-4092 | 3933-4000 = 1.23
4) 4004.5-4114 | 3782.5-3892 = 1.32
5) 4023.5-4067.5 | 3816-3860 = 1.33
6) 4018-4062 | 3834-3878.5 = 1.27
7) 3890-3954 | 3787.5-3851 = 1.18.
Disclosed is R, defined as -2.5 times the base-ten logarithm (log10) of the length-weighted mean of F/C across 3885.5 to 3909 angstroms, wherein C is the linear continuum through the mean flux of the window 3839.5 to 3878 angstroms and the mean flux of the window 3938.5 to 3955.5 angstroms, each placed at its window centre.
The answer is 0.12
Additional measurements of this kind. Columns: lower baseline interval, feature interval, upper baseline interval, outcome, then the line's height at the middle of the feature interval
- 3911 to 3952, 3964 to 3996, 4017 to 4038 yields 0.15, 7.36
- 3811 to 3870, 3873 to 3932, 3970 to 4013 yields 0.04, 6.91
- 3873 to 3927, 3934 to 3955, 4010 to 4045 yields 0.05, 7.12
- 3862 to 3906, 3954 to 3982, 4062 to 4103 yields 0.17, 6.96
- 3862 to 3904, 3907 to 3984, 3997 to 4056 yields 0.08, 7.1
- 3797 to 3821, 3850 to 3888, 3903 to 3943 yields -0.04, 6.66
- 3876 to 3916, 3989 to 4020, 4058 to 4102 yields -0.11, 7.09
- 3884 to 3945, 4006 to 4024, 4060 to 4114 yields -0.14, 6.99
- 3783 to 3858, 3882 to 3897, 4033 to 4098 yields 0.14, 6.58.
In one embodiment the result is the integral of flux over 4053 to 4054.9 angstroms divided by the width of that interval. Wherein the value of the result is 8.62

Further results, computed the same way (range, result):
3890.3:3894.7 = 4.62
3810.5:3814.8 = 6.71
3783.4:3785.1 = 6.96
